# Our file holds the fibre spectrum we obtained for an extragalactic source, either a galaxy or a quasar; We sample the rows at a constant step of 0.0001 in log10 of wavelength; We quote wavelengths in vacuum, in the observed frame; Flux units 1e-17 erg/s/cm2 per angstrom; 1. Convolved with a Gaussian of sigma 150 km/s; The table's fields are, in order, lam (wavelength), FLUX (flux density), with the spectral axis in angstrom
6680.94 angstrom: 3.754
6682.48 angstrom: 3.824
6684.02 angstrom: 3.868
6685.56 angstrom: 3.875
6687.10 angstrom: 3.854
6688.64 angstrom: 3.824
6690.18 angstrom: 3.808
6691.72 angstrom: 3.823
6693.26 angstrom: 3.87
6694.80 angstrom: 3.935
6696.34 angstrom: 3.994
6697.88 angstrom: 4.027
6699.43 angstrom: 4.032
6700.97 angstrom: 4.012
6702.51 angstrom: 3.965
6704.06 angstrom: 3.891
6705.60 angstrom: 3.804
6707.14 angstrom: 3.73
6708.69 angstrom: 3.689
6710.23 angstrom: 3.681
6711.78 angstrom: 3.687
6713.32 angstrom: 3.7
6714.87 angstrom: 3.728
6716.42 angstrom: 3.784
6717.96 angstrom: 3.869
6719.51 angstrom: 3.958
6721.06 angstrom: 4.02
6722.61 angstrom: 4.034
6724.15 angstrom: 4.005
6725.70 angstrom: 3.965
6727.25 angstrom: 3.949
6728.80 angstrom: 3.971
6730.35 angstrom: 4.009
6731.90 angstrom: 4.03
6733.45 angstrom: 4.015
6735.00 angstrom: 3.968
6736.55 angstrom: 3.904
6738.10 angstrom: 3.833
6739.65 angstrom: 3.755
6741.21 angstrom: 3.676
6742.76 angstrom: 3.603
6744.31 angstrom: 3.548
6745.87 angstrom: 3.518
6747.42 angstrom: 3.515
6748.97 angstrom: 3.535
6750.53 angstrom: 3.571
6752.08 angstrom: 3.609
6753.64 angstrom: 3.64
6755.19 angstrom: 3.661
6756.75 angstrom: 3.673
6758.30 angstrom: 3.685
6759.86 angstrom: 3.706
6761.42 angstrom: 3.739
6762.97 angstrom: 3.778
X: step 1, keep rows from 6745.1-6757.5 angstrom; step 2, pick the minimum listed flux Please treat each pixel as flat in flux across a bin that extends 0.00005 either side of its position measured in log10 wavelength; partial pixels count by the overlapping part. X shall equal 3.515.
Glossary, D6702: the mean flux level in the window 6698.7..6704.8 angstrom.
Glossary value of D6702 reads 3.97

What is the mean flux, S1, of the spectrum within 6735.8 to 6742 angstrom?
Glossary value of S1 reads 3.79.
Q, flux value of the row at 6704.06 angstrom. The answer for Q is 3.891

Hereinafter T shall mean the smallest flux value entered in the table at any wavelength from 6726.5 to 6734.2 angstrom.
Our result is 3.949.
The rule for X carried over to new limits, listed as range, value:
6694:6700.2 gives 3.935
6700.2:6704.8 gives 3.891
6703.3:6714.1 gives 3.681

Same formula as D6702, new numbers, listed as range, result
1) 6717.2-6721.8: 3.94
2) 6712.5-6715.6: 3.72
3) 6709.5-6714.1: 3.69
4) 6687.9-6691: 3.82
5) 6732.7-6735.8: 3.99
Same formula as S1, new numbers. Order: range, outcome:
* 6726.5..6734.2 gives 3.99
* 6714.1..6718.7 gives 3.8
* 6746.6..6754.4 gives 3.57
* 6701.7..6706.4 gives 3.89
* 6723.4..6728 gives 3.97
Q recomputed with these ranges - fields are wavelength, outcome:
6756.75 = 3.673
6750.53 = 3.571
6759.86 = 3.706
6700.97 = 4.012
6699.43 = 4.032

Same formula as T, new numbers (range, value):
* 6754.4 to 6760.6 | 3.661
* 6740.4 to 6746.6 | 3.518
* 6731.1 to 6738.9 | 3.833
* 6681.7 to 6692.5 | 3.808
